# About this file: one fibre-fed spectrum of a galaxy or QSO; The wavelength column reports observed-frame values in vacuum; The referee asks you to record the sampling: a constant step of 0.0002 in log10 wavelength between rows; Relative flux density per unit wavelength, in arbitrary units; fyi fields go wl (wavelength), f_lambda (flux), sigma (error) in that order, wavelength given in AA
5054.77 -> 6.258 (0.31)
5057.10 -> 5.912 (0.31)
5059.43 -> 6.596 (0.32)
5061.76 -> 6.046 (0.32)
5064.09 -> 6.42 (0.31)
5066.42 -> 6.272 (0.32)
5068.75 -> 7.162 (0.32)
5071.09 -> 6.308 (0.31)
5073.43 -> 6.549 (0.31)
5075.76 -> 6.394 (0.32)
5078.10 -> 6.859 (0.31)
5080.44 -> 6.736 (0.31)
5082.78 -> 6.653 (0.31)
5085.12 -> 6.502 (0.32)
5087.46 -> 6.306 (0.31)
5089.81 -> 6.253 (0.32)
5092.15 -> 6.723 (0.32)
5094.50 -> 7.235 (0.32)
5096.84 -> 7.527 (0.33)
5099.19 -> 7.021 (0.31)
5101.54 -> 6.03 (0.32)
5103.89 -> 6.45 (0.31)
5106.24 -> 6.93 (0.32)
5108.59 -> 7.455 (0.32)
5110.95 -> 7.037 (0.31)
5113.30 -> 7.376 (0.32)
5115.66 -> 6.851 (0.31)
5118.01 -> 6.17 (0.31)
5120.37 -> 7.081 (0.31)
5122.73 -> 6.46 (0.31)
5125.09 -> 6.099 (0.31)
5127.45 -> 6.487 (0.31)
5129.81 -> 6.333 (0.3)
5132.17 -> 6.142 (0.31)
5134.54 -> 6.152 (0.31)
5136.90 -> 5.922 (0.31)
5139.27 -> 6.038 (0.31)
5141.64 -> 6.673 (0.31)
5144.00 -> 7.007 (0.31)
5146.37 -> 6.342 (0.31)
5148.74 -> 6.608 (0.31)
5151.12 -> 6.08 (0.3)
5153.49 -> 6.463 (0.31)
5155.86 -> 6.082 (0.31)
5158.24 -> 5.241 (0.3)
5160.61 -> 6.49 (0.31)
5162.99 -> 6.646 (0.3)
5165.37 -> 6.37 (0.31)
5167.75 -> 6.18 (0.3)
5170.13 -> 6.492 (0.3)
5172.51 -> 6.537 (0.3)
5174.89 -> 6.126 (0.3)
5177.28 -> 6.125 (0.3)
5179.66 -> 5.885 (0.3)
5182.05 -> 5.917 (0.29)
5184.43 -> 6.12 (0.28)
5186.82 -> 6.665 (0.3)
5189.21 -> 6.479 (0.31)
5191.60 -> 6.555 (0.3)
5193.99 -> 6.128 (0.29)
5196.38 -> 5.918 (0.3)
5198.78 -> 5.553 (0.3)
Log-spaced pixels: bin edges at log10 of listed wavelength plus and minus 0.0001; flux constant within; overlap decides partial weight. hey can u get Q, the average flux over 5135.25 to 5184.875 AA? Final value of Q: 6.26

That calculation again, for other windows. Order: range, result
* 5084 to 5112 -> 6.79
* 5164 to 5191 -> 6.27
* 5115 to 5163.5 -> 6.34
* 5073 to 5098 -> 6.71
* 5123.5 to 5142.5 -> 6.23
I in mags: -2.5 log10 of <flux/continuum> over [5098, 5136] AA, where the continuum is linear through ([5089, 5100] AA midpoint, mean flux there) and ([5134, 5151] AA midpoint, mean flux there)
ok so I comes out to 0.01 mag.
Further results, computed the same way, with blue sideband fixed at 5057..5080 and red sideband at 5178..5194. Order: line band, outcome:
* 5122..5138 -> 0.025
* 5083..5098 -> -0.051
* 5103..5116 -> -0.102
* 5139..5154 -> -0.025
